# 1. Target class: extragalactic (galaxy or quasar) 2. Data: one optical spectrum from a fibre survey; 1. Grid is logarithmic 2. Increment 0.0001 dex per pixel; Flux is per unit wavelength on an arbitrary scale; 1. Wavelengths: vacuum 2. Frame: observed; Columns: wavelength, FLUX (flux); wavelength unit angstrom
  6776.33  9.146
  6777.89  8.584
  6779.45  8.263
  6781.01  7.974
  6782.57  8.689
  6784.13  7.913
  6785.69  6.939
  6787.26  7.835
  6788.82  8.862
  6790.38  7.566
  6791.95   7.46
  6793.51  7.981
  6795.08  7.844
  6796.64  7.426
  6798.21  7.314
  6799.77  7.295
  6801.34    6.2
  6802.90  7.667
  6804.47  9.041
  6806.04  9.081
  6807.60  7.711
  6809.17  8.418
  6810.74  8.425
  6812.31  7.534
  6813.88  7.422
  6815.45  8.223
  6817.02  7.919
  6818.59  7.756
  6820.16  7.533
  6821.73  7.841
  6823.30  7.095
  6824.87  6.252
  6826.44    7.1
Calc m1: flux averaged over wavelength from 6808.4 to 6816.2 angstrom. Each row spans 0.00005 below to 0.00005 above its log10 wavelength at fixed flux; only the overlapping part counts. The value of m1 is 8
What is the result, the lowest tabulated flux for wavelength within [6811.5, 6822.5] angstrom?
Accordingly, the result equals 7.422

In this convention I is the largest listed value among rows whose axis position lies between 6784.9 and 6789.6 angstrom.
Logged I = 8.862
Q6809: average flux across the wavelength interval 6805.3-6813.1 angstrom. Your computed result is 8.23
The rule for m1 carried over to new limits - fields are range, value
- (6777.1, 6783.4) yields 8.38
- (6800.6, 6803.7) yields 6.96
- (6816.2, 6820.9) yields 7.74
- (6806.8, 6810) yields 8.08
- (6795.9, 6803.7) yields 7.18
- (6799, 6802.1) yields 6.74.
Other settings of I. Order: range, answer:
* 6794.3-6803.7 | 7.844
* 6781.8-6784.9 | 8.689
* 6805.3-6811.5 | 9.081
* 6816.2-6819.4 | 7.919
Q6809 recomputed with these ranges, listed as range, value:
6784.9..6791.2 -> 7.79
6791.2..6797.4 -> 7.68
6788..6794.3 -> 7.96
